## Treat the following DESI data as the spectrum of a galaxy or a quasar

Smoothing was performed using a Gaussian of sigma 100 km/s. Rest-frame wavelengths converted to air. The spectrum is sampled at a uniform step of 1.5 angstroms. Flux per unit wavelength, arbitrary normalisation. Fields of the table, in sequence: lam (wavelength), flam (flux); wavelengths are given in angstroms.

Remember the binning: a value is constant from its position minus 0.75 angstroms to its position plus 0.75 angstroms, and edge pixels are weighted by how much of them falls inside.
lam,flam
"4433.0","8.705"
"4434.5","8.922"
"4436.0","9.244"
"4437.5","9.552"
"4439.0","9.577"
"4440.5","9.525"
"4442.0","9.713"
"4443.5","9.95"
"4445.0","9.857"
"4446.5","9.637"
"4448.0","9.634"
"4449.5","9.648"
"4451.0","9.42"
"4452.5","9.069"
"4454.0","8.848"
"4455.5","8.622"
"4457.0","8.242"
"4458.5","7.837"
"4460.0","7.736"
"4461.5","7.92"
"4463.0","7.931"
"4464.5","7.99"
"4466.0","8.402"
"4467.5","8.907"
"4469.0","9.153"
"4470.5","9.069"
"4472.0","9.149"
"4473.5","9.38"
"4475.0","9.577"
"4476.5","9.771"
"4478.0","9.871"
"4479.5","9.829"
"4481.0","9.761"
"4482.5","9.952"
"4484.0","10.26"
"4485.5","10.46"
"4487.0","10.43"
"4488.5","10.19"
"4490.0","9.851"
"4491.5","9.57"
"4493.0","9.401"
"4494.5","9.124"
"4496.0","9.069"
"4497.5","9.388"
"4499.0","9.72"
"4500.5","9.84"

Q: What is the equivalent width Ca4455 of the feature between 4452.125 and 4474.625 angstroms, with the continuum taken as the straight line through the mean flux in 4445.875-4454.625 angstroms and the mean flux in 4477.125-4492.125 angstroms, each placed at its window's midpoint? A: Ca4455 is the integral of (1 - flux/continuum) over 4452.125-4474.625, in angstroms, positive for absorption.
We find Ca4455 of 2.5 angstroms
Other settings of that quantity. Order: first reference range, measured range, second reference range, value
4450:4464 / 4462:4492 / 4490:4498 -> -1.76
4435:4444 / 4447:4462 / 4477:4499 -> 1.41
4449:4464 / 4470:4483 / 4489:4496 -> -0.81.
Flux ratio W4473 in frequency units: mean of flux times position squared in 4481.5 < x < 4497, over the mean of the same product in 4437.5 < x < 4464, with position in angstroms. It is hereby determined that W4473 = 1.1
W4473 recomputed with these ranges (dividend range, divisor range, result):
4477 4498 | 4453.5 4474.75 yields 1.16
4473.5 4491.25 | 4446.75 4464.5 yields 1.17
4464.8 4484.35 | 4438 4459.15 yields 1.03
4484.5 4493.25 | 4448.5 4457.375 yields 1.13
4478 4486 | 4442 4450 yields 1.05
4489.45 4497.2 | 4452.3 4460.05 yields 1.14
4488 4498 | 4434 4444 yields 1.02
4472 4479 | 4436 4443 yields 1.02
